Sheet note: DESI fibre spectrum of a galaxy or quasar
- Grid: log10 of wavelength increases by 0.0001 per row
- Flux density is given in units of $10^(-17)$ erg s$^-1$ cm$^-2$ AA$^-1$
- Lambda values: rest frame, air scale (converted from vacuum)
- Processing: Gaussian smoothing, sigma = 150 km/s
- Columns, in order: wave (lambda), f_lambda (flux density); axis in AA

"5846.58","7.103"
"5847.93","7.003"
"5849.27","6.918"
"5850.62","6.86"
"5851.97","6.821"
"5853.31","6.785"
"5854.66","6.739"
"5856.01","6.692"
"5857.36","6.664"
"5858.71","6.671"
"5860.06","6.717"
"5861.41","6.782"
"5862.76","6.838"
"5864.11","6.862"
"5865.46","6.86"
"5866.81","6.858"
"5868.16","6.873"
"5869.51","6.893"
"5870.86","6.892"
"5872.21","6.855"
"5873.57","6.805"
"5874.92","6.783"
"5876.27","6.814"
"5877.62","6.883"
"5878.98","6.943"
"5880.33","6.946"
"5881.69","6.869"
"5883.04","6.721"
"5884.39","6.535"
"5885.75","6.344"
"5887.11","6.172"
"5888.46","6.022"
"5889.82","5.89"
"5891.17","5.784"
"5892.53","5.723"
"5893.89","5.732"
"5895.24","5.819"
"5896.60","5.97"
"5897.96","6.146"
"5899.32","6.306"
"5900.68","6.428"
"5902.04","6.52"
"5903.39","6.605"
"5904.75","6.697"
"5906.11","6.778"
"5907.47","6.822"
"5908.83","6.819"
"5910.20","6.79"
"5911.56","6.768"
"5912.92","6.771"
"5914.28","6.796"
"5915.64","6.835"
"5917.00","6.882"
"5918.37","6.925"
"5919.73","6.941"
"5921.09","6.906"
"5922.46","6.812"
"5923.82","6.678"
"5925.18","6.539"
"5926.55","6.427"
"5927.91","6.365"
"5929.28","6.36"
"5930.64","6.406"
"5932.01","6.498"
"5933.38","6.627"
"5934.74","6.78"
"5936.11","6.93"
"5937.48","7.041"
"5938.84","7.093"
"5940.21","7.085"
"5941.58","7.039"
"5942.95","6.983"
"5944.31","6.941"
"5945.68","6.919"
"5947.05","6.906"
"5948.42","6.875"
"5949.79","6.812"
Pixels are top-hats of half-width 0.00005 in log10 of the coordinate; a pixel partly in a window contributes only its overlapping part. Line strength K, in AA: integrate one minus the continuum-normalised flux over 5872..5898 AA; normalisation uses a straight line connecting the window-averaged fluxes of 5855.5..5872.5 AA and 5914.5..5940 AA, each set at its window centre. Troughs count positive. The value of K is 1.52 AA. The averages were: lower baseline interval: 6.81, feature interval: 6.38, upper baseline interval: 6.73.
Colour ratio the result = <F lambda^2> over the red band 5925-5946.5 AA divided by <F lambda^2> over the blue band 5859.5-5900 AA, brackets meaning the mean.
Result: 1.1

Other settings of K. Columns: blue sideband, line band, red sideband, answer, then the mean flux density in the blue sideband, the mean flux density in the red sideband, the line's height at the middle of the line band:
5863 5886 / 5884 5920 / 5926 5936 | 1.29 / 6.82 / 6.52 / 6.67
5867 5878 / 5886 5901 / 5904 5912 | 1.78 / 6.85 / 6.77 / 6.8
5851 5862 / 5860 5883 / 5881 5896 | -1.41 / 6.74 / 6.15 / 6.46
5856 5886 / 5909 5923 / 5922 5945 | -0.17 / 6.8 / 6.74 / 6.76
